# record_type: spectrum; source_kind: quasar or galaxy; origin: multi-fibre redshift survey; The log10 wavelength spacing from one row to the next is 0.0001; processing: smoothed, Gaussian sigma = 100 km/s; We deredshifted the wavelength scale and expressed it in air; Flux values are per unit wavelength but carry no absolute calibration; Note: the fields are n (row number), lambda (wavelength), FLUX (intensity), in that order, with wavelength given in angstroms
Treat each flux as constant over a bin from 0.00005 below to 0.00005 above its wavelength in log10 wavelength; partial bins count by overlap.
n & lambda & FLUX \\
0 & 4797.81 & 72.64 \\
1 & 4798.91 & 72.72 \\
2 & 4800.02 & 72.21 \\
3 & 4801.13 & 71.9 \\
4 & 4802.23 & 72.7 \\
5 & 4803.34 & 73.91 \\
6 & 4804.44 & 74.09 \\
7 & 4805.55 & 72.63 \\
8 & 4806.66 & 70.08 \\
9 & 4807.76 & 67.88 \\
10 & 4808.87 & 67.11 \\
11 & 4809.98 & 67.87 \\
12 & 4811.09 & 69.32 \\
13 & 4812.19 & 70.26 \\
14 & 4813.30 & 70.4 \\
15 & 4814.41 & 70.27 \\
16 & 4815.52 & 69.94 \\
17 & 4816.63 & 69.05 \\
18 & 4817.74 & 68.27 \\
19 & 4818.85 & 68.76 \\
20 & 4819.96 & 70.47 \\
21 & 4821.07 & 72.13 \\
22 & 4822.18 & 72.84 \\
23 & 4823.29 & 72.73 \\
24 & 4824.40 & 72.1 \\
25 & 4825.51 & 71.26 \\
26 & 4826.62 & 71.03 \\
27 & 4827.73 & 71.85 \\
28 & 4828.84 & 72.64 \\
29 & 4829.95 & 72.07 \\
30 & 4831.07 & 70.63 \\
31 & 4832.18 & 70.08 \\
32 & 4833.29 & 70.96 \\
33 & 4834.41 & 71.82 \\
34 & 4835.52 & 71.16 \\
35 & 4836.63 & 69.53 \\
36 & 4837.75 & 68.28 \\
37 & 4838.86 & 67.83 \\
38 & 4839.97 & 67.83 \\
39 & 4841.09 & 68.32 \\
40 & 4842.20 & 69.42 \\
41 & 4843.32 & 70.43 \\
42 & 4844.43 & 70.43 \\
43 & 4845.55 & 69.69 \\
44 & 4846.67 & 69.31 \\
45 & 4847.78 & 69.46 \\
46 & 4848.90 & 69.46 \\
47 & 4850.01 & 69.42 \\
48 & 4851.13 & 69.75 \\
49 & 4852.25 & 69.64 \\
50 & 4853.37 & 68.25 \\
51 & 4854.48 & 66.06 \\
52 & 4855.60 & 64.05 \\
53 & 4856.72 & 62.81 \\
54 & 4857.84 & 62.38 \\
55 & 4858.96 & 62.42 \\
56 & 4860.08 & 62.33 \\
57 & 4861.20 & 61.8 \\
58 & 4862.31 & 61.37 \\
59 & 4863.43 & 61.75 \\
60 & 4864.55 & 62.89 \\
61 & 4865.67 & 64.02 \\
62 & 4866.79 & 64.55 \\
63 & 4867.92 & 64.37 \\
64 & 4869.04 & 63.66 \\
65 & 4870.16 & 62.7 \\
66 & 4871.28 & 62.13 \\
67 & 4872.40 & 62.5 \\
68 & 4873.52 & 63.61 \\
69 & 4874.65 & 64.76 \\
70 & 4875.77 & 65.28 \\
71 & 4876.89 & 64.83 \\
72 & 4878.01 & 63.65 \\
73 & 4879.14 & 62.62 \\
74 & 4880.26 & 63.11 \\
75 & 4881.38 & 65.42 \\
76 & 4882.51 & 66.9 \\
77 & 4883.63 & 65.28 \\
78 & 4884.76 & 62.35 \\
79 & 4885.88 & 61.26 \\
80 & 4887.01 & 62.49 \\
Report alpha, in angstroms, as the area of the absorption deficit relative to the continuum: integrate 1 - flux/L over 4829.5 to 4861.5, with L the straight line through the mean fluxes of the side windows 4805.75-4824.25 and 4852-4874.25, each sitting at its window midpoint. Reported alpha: -1.1 angstroms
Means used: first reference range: 69.9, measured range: 68.1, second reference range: 63.6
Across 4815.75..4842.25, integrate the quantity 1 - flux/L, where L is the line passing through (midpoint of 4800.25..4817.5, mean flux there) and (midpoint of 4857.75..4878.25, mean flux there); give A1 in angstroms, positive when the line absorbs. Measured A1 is -1.0 angstroms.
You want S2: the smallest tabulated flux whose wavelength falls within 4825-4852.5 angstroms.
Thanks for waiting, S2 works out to 67.83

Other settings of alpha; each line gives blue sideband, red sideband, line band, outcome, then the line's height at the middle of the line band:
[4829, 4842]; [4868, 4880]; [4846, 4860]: 0.1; 67.1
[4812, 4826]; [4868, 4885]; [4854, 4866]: 0.6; 65.9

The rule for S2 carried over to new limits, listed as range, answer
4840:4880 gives 61.37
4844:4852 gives 69.31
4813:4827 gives 68.27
